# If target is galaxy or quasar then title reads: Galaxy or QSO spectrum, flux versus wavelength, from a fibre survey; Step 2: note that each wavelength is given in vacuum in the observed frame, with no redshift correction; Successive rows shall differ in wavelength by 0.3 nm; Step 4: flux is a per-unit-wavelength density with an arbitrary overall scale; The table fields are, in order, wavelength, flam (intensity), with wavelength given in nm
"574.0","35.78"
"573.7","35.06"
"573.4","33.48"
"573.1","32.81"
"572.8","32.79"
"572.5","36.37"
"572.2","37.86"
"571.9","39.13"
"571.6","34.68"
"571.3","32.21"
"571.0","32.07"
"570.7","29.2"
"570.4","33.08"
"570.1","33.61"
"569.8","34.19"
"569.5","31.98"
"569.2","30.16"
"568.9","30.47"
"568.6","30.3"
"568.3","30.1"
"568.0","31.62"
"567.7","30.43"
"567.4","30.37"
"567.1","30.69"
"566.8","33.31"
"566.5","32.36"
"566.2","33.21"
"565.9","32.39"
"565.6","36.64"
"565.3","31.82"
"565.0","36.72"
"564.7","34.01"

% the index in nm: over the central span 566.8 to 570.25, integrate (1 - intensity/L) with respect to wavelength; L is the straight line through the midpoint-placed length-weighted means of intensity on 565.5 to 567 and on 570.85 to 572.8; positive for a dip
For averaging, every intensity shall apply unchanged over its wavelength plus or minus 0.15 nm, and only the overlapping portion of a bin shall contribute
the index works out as 0.280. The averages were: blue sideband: 33.4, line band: 31.4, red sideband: 35.2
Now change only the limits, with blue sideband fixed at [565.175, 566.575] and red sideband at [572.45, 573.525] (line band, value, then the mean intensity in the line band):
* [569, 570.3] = 0.04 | 32.4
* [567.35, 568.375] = 0.08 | 30.7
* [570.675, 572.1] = -0.02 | 34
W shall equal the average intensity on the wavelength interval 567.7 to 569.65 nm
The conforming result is 30.7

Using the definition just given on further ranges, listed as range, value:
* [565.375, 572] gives 32.3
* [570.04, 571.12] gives 31.9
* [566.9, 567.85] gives 30.6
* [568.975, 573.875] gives 33.6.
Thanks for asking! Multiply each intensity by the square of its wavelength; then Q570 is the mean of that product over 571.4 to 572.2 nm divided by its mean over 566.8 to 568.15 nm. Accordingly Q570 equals 1.2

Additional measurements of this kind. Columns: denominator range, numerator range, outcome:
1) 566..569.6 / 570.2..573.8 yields 1.11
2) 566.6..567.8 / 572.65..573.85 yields 1.10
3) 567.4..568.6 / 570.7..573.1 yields 1.14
